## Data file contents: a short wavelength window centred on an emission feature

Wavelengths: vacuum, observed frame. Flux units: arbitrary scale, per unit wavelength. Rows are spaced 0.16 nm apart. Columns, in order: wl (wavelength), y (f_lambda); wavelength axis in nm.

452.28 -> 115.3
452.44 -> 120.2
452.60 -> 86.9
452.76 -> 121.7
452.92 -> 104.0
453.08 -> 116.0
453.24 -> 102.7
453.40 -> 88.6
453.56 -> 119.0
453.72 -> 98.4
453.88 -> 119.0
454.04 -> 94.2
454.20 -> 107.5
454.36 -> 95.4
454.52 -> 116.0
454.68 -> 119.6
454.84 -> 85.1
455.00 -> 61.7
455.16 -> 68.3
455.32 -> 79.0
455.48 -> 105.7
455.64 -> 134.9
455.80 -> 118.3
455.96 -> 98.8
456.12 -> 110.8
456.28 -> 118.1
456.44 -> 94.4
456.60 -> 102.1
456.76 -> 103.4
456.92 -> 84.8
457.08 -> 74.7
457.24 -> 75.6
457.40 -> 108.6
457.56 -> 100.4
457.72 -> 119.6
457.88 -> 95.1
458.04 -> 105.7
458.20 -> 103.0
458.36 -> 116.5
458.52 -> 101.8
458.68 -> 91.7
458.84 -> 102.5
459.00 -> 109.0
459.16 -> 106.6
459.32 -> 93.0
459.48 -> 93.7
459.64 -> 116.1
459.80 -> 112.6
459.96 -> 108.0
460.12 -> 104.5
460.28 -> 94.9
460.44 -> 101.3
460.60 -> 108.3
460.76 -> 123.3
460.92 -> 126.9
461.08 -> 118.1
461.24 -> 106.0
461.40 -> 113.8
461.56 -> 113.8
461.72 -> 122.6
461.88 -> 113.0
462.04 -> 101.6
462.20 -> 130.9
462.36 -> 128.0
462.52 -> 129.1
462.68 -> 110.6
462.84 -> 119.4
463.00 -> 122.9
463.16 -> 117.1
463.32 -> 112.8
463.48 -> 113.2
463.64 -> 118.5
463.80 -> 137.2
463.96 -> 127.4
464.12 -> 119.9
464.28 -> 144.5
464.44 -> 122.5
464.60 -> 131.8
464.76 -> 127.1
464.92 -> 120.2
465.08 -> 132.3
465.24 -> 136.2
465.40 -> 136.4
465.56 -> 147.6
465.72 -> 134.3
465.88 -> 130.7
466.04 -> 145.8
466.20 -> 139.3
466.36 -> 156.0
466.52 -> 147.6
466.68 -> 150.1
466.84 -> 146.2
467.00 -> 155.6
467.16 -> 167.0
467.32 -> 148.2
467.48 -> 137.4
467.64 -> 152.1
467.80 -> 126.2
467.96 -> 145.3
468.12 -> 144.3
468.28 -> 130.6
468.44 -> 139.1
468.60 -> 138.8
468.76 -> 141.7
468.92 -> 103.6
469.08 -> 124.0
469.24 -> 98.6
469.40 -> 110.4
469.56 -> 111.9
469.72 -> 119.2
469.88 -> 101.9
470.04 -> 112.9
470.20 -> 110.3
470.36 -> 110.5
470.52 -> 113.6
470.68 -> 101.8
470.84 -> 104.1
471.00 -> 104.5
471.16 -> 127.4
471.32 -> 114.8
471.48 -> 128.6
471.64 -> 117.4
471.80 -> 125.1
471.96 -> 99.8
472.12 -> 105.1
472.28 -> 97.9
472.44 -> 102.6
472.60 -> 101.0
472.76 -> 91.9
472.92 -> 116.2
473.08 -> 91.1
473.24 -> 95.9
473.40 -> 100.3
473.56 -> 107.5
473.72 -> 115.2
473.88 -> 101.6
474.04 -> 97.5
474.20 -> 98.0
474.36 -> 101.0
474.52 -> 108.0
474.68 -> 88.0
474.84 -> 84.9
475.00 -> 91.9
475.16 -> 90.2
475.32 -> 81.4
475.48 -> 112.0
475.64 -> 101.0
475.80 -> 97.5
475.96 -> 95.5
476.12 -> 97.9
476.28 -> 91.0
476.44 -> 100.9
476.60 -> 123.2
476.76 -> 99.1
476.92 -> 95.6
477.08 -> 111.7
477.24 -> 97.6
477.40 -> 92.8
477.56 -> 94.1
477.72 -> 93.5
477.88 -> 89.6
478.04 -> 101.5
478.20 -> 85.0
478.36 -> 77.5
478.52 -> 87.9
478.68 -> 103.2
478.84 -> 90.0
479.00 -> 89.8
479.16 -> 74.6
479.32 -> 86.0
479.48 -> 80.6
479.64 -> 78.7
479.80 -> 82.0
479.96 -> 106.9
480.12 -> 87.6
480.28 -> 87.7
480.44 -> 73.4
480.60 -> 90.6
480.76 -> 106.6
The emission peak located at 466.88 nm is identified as C III]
